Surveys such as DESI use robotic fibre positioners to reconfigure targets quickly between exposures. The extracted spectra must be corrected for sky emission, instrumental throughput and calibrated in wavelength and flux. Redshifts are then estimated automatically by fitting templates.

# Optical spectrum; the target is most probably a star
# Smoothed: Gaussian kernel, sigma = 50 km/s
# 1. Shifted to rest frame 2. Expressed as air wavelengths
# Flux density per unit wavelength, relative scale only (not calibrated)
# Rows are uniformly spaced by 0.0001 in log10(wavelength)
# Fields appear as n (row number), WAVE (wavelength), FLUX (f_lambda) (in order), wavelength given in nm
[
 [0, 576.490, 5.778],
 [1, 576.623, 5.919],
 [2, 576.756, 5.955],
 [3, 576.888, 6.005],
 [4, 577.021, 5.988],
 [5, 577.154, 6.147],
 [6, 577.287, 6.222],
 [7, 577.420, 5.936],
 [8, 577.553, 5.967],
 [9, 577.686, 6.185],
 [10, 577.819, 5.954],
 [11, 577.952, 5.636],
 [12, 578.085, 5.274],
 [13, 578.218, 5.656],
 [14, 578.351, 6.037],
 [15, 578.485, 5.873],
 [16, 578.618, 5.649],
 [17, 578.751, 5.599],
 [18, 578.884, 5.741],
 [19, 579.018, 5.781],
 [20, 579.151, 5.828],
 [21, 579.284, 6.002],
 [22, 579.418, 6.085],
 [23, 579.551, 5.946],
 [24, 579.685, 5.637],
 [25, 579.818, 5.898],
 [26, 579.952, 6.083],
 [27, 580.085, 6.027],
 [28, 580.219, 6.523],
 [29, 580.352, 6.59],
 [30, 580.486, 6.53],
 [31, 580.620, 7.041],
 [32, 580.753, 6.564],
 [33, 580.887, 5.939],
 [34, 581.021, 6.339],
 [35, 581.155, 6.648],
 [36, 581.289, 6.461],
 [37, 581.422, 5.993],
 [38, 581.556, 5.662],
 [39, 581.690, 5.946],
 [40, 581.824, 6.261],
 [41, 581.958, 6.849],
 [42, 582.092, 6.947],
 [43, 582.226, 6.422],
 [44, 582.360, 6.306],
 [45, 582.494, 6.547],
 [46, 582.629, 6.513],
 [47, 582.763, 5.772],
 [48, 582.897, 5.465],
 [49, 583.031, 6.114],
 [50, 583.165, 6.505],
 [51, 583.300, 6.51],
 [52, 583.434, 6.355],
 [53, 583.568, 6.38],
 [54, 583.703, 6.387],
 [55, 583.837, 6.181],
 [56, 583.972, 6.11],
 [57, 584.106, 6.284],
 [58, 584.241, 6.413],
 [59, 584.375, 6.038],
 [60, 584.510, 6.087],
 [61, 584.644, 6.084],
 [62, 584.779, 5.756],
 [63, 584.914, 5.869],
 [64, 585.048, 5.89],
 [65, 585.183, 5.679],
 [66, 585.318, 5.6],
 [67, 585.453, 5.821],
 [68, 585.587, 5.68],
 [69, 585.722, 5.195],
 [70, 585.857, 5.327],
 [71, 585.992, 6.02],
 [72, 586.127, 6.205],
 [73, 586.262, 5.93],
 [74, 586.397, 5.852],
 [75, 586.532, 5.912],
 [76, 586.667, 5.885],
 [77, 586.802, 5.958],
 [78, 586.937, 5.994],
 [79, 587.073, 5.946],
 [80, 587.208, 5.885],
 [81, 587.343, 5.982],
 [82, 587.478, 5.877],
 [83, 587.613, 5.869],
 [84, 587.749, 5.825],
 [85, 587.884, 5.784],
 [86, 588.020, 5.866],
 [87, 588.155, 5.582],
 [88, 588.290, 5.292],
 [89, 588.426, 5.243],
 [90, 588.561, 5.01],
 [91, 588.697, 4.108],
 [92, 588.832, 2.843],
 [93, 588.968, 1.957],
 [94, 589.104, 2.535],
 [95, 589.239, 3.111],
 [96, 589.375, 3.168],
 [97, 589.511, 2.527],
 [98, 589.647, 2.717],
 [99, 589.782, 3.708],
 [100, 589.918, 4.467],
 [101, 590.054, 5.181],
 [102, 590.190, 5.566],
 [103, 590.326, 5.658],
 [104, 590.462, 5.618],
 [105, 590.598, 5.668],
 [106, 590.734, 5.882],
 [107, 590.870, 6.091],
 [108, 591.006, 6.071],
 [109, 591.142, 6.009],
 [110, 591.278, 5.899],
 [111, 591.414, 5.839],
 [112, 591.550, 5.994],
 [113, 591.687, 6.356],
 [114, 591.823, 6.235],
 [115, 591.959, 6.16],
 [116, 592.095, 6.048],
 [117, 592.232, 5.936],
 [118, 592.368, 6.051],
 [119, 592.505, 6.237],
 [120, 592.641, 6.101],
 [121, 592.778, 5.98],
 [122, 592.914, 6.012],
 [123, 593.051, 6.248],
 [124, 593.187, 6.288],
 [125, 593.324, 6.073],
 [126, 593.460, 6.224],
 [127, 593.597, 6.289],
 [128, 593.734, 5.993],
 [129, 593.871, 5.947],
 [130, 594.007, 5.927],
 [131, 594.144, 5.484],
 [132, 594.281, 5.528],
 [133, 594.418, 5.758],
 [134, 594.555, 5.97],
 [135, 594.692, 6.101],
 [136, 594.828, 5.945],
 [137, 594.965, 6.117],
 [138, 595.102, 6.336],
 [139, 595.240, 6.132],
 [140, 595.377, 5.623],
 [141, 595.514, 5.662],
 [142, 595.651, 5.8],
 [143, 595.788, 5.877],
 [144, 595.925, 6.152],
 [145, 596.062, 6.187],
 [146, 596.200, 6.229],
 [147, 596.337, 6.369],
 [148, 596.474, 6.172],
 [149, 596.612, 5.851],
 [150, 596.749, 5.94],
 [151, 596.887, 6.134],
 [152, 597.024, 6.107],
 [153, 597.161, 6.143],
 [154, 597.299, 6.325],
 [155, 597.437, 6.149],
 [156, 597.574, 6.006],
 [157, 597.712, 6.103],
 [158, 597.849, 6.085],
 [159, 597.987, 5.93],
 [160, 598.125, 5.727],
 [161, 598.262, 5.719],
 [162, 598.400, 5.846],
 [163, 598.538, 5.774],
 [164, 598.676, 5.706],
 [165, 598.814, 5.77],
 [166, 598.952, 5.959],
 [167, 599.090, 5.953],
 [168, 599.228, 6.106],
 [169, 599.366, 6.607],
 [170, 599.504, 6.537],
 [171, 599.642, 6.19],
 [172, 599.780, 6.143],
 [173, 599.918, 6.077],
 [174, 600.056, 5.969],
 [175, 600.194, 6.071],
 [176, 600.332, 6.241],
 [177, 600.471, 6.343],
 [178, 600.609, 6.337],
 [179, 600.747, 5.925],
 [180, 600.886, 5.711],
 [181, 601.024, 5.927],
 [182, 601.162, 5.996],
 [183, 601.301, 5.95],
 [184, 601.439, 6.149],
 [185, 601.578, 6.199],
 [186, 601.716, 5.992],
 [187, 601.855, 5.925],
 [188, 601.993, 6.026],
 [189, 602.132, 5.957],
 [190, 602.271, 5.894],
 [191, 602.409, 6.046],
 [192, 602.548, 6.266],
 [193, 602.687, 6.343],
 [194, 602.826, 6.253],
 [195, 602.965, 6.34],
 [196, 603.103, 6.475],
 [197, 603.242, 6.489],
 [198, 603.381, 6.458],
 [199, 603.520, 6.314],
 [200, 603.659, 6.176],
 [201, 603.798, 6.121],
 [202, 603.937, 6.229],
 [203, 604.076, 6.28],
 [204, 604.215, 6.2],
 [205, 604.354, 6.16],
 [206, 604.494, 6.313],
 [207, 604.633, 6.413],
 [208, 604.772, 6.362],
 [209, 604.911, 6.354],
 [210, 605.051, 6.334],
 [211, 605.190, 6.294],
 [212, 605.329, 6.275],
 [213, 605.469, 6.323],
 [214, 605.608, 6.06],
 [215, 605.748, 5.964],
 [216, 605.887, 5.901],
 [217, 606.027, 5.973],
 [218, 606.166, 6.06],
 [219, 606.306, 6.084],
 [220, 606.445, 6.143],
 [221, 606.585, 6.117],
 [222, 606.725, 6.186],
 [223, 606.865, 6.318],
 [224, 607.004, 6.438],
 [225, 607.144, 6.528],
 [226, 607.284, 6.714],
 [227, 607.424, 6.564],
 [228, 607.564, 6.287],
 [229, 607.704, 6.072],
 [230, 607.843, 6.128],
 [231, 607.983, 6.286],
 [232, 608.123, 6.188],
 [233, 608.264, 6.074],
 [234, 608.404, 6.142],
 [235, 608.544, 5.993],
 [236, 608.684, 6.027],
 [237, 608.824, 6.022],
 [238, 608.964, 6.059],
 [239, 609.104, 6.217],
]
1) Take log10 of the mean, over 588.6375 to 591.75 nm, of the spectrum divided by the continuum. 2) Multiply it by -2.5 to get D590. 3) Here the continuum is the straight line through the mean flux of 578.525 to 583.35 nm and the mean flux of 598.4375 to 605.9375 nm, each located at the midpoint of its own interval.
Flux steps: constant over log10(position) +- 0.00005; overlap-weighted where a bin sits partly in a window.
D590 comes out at 0.31 mag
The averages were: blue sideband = 6.18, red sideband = 6.15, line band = 4.65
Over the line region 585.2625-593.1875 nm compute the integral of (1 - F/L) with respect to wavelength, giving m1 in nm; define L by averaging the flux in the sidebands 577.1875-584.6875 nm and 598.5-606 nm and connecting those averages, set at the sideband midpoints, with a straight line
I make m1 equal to 0.988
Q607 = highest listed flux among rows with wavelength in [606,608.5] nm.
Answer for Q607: 6.714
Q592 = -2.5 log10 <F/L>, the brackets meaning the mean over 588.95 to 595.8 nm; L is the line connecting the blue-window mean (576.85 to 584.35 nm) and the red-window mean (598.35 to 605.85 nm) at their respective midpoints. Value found 0.12 mag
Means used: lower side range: 6.14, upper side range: 6.15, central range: 5.52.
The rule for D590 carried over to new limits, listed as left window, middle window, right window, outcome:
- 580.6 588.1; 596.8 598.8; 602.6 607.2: 0.038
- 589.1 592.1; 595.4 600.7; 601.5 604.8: -0.054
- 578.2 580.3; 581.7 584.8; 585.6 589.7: -0.148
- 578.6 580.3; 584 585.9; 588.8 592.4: -0.078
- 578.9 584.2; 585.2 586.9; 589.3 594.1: 0.032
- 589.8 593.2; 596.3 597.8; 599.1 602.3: -0.019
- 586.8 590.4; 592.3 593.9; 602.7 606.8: -0.192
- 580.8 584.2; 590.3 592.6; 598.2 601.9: 0.029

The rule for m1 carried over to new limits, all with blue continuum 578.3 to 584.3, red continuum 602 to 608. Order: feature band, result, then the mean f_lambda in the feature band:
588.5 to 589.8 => 0.64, 3.14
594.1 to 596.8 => 0.11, 5.97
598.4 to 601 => 0.07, 6.07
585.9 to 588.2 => 0.11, 5.9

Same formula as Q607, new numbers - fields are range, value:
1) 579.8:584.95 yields 7.041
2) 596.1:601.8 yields 6.607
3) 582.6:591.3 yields 6.513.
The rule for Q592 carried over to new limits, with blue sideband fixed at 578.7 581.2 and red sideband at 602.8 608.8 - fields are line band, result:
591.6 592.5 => 0.011 mag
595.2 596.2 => 0.048 mag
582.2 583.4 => -0.014 mag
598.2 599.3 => 0.065 mag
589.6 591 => 0.201 mag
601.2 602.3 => 0.038 mag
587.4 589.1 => 0.262 mag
